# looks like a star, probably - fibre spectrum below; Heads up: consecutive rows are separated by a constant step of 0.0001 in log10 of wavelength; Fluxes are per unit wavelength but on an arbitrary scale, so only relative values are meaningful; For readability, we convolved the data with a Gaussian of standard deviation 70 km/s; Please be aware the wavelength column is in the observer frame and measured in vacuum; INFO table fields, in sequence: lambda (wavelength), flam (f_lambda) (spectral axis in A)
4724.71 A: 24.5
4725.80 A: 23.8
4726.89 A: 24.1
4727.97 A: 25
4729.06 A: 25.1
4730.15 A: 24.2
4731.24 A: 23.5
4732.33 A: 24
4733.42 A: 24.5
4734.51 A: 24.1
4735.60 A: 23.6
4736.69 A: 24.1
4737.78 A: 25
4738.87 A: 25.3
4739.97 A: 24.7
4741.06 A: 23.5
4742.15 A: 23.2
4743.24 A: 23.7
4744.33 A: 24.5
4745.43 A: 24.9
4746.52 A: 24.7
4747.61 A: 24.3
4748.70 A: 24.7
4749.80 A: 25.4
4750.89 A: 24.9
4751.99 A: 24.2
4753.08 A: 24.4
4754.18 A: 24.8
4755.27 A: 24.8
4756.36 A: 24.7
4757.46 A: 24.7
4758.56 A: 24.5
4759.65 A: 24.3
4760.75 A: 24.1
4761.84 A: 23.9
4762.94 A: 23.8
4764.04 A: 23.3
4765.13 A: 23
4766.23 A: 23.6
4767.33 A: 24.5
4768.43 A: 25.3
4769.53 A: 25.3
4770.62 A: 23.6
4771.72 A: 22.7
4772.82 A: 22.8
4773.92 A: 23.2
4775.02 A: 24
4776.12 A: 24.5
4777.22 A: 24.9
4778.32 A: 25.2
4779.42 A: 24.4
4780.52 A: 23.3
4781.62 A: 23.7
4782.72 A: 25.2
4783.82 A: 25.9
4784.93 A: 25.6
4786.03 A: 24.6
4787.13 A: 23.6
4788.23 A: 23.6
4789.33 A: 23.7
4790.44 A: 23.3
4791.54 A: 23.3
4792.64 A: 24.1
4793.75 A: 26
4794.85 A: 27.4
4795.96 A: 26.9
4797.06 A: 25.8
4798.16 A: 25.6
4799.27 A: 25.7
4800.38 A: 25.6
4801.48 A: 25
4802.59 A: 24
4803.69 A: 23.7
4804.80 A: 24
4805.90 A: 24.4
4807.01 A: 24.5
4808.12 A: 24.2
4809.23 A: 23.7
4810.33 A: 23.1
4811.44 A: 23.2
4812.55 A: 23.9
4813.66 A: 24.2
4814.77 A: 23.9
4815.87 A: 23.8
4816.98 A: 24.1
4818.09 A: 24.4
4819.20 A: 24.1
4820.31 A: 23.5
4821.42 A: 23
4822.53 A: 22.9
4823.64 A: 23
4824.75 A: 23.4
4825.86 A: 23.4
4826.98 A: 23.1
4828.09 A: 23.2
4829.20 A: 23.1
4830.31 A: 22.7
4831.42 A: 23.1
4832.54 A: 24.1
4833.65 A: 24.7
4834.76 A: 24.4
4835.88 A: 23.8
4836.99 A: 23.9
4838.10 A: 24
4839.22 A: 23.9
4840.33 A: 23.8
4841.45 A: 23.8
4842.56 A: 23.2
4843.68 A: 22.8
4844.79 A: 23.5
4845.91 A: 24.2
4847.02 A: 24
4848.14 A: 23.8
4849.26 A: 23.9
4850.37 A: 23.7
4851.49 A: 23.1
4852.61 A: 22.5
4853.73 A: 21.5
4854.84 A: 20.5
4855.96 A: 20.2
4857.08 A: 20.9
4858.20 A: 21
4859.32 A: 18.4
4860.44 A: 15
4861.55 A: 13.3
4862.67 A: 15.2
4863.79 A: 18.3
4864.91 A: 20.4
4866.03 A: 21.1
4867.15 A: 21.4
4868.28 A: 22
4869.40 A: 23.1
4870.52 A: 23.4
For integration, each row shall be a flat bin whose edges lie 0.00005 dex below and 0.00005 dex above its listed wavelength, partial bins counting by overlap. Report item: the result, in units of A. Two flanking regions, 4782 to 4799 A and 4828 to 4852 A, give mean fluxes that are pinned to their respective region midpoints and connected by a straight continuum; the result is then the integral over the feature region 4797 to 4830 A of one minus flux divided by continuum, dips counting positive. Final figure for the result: 0.6 A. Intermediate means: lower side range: 25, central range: 23.9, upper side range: 23.7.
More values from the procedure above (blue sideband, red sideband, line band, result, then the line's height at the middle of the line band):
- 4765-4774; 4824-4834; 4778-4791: -0.3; 23.7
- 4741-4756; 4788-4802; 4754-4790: 0.9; 24.8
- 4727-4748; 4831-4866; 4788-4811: -1.7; 23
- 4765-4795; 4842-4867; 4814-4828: -0.7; 22.4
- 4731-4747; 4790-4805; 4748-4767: 0.1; 24.5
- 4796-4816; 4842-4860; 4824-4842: -0.4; 23.1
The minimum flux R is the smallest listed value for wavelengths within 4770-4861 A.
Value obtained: 15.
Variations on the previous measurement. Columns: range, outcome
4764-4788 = 22.7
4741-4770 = 23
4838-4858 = 20.2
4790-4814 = 23.1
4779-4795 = 23.3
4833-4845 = 22.8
